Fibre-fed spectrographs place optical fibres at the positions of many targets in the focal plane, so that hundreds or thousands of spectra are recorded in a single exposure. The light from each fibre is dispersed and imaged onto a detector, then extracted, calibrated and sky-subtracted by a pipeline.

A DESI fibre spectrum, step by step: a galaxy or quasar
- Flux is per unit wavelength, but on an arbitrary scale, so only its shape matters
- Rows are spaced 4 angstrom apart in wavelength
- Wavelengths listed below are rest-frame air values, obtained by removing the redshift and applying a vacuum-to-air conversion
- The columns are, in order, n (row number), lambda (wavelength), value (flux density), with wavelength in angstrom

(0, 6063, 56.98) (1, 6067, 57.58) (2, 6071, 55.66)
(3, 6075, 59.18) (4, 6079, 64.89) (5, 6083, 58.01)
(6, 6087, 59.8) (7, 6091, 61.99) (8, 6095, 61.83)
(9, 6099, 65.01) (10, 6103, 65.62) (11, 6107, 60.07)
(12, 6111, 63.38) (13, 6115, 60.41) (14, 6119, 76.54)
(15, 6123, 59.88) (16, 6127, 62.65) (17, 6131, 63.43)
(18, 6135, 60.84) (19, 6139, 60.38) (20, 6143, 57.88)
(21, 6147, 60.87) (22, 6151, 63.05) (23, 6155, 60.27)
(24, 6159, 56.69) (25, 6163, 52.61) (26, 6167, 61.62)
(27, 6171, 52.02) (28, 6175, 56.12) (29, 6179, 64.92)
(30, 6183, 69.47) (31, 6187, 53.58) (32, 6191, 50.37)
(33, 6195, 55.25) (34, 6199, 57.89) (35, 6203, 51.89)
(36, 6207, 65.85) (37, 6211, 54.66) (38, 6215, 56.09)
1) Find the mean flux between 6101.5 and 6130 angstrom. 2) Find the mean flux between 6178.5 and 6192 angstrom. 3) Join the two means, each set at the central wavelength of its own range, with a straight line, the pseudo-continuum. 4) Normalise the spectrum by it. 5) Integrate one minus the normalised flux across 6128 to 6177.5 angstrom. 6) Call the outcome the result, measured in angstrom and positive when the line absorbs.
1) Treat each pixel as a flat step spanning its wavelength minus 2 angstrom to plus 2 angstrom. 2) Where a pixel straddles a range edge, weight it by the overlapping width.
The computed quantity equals 2.2 angstrom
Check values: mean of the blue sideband 64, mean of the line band 59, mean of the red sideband 59.7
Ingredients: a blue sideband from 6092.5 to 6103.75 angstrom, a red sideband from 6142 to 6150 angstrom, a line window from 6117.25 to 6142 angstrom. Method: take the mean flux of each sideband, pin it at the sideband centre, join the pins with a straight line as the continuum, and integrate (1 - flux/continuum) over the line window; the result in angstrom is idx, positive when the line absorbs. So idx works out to -0.89 angstrom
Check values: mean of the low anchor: 63.9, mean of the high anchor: 60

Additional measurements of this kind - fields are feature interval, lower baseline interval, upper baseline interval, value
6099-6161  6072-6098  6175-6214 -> -2.6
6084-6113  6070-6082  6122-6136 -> -0.7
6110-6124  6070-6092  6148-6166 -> -1.5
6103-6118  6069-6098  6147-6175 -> -0.9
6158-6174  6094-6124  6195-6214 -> 1.2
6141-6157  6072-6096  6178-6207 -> -0.4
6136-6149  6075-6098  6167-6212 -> -0.1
